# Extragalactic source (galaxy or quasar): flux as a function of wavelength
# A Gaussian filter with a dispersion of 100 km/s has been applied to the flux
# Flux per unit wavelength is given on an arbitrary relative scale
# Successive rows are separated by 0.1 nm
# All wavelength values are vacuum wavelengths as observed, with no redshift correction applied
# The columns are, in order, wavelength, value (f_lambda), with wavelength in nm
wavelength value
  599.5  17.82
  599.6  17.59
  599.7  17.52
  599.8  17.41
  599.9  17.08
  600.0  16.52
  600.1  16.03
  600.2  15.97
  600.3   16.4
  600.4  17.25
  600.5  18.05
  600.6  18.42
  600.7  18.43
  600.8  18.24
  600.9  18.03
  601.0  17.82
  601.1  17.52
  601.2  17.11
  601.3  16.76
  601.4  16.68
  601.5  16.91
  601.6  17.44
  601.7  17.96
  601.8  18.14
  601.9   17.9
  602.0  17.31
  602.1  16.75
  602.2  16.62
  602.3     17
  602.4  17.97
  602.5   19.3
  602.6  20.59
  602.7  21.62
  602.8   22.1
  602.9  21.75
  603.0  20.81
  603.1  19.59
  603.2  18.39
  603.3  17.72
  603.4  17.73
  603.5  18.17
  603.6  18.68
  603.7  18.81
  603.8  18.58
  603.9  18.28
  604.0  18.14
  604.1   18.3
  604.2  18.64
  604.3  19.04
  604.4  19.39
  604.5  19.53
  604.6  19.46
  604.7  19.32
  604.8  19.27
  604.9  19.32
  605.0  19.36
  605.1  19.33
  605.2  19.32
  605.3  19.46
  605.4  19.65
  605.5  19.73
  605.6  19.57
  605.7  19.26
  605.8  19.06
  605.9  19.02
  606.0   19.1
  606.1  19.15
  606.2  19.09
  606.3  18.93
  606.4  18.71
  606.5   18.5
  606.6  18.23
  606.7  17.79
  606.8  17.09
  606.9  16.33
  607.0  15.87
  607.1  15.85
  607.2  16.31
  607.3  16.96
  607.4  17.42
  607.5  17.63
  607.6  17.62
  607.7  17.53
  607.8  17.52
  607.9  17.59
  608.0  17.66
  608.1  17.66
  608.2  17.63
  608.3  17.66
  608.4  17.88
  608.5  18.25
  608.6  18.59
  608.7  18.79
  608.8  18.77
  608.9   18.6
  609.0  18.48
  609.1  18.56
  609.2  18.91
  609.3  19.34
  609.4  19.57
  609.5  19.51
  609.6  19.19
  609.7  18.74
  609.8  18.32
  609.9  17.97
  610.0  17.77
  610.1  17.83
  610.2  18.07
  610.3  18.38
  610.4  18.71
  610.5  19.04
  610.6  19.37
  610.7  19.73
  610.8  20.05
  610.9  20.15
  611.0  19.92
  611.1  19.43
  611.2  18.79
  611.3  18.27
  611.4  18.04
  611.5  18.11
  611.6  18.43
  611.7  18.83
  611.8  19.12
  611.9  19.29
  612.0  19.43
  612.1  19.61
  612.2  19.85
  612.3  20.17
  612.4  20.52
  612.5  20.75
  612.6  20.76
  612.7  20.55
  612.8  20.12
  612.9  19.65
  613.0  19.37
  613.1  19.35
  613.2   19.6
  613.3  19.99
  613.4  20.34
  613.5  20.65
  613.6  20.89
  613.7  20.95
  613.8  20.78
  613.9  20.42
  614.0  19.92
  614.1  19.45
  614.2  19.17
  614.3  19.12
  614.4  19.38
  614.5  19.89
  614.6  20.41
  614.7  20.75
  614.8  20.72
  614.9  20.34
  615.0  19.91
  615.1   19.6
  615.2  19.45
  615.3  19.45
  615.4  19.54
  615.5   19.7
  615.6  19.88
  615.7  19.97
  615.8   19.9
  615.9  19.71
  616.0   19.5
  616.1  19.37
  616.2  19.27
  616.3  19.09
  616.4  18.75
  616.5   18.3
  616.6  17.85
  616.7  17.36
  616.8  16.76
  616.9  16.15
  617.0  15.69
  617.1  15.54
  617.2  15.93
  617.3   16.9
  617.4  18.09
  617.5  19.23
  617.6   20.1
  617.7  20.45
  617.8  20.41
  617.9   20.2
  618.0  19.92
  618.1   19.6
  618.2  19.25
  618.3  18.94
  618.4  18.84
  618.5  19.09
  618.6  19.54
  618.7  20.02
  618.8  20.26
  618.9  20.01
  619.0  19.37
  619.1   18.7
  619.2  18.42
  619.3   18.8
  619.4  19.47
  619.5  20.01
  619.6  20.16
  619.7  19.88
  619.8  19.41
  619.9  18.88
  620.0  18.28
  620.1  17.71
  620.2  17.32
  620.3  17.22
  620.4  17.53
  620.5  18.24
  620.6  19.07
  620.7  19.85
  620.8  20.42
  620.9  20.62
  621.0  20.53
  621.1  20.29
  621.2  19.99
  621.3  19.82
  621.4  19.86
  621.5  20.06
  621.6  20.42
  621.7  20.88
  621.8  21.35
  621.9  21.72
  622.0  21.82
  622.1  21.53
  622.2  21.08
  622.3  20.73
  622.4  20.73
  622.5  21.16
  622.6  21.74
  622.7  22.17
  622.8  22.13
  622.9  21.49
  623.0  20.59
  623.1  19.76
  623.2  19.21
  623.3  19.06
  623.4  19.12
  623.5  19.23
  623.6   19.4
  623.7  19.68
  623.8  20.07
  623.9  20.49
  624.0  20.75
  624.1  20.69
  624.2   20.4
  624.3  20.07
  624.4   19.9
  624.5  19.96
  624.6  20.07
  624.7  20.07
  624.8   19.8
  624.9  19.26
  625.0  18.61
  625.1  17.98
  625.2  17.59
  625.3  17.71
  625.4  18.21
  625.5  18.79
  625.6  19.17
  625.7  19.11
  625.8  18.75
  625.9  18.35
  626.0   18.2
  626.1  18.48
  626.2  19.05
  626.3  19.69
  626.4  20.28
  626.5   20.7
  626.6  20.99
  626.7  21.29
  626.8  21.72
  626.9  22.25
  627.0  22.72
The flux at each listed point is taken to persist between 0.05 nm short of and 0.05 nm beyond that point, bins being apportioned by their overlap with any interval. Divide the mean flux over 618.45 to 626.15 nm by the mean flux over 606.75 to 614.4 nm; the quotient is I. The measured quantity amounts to 1.04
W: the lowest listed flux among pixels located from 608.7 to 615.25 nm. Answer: 17.77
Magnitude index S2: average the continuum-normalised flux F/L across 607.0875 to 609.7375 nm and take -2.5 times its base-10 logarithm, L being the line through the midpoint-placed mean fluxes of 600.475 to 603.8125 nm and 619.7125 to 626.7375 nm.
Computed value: 0.04 mag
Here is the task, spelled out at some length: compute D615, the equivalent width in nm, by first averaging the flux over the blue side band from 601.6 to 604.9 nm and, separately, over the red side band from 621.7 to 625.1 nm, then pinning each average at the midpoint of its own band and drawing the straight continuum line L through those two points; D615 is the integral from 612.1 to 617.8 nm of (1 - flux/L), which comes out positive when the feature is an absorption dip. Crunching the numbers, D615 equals 0.097 nm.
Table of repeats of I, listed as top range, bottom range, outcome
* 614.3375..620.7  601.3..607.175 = 1.02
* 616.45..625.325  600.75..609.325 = 1.06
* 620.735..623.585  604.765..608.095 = 1.13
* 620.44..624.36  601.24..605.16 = 1.09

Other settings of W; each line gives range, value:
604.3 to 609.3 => 15.85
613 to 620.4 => 15.54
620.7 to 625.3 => 17.59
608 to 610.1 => 17.63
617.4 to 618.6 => 18.84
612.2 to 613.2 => 19.35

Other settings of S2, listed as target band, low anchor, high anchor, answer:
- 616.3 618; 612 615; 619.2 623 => 0.11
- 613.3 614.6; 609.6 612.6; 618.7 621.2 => -0.05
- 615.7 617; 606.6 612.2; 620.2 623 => 0.06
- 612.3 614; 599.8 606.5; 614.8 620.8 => -0.08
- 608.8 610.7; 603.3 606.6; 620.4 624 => 0.04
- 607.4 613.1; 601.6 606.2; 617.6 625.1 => 0.03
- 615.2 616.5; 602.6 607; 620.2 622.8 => 0.02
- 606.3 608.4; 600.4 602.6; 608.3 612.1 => 0.06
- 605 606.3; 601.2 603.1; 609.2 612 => -0.04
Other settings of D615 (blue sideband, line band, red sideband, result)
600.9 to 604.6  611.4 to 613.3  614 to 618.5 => -0.072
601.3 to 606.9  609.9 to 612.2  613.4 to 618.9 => 0.016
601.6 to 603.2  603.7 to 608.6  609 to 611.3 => 0.153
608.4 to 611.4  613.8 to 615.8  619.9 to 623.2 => -0.050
